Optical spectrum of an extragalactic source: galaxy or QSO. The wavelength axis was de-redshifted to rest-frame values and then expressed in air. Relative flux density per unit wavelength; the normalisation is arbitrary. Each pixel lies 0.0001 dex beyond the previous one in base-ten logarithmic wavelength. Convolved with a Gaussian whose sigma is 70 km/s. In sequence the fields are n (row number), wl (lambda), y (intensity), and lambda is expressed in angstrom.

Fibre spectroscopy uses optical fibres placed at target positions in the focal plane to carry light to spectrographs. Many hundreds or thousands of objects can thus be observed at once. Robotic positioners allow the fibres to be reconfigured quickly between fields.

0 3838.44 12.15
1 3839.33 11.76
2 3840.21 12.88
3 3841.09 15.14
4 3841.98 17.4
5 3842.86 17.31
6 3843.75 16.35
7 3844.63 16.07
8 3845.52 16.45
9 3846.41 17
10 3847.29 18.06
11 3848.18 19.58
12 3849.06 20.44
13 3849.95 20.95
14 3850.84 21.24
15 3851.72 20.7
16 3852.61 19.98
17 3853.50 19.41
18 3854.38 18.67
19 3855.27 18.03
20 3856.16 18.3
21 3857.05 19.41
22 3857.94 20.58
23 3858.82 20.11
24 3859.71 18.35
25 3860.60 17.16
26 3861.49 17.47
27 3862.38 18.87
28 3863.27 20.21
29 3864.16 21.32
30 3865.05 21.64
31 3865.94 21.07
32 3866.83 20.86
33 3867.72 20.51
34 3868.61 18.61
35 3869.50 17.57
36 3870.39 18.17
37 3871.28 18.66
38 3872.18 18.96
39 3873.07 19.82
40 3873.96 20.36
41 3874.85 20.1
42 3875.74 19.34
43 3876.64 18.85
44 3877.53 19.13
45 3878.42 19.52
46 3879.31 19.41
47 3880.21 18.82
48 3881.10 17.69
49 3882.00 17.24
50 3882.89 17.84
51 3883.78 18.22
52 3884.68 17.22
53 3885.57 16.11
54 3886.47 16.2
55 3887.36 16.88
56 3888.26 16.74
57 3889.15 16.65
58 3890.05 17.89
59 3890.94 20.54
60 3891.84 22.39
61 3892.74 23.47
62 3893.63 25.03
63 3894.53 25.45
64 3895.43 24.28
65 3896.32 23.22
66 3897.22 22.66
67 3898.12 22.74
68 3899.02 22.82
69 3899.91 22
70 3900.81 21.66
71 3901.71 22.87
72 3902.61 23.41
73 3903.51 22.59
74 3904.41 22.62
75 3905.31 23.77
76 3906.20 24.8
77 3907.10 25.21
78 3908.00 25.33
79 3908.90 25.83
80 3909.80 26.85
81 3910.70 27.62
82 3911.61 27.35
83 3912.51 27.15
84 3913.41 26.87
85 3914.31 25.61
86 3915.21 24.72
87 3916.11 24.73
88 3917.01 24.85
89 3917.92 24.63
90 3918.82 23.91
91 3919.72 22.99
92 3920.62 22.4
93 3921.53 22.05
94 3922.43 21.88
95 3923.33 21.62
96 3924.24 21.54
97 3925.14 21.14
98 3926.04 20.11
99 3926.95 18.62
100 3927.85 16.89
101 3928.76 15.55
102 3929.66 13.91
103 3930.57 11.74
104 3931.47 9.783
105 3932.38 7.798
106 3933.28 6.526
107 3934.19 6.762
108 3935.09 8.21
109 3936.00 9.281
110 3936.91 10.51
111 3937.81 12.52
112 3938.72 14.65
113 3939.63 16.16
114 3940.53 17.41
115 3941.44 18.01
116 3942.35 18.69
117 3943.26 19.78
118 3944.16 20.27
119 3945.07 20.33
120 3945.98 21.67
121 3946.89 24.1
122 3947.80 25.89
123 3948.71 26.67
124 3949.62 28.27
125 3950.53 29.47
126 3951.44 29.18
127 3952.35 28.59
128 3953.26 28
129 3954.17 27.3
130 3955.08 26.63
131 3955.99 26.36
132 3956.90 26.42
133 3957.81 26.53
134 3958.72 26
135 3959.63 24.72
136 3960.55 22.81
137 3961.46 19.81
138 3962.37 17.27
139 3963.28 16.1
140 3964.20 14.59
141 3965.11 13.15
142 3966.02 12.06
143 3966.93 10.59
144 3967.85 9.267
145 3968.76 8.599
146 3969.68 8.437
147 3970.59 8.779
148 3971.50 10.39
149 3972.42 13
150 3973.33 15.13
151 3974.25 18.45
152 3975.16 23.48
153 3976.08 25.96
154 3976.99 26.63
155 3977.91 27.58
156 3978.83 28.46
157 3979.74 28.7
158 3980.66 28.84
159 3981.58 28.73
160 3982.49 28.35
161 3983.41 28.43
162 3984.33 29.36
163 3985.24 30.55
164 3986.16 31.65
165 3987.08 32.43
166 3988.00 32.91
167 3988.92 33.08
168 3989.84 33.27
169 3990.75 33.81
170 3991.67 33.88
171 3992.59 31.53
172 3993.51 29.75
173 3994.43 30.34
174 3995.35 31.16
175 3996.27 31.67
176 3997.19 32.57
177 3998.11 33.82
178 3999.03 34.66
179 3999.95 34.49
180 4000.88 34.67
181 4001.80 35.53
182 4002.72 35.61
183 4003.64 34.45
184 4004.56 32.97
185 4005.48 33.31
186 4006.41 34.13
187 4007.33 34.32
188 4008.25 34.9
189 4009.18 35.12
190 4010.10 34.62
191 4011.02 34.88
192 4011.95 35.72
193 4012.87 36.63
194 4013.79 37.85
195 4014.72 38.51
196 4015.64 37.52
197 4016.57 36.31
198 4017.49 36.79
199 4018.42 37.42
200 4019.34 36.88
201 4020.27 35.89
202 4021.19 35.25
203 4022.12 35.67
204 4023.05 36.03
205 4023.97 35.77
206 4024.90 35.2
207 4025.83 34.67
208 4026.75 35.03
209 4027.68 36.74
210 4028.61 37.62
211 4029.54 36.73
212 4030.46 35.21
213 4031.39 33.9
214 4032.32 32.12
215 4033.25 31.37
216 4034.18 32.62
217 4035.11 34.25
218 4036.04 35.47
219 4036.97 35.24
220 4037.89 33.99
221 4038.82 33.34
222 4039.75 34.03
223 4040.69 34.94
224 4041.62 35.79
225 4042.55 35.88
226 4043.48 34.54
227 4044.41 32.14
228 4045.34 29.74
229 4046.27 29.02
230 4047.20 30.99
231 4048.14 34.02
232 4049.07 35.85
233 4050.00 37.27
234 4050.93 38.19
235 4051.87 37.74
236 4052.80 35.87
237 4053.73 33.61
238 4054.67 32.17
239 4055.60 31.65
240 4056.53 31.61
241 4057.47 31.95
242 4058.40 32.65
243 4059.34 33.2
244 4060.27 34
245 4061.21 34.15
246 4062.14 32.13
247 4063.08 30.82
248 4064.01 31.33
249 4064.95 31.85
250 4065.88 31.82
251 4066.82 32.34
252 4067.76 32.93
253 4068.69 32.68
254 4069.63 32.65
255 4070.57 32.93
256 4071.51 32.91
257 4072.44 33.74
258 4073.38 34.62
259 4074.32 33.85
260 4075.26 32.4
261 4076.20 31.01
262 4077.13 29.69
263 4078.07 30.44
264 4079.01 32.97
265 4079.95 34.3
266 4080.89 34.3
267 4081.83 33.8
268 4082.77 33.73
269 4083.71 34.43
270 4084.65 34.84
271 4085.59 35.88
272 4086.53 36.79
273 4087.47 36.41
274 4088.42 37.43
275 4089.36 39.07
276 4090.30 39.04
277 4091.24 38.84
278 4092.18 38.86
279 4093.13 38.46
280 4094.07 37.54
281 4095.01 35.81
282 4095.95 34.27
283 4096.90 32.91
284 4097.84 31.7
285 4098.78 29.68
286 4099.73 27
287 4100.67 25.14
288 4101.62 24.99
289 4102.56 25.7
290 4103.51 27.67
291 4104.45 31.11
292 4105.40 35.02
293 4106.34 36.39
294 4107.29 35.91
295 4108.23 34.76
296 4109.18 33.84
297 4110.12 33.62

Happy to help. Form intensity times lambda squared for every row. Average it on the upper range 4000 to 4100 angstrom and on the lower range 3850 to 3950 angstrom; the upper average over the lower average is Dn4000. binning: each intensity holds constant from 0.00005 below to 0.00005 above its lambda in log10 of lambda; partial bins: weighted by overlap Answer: 1.85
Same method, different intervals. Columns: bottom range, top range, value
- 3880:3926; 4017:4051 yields 1.66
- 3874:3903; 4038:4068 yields 1.79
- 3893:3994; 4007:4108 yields 1.63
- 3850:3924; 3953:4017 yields 1.36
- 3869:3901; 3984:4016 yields 1.81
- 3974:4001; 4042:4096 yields 1.17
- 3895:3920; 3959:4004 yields 1.08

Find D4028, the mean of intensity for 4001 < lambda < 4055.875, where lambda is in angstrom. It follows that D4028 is 34.9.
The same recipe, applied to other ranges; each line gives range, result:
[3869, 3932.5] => 20.9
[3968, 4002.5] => 27.2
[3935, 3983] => 20.4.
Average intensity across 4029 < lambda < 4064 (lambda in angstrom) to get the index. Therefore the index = 33.7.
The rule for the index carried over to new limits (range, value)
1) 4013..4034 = 35.8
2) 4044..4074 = 33.1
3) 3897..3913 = 24.3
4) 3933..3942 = 12.2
